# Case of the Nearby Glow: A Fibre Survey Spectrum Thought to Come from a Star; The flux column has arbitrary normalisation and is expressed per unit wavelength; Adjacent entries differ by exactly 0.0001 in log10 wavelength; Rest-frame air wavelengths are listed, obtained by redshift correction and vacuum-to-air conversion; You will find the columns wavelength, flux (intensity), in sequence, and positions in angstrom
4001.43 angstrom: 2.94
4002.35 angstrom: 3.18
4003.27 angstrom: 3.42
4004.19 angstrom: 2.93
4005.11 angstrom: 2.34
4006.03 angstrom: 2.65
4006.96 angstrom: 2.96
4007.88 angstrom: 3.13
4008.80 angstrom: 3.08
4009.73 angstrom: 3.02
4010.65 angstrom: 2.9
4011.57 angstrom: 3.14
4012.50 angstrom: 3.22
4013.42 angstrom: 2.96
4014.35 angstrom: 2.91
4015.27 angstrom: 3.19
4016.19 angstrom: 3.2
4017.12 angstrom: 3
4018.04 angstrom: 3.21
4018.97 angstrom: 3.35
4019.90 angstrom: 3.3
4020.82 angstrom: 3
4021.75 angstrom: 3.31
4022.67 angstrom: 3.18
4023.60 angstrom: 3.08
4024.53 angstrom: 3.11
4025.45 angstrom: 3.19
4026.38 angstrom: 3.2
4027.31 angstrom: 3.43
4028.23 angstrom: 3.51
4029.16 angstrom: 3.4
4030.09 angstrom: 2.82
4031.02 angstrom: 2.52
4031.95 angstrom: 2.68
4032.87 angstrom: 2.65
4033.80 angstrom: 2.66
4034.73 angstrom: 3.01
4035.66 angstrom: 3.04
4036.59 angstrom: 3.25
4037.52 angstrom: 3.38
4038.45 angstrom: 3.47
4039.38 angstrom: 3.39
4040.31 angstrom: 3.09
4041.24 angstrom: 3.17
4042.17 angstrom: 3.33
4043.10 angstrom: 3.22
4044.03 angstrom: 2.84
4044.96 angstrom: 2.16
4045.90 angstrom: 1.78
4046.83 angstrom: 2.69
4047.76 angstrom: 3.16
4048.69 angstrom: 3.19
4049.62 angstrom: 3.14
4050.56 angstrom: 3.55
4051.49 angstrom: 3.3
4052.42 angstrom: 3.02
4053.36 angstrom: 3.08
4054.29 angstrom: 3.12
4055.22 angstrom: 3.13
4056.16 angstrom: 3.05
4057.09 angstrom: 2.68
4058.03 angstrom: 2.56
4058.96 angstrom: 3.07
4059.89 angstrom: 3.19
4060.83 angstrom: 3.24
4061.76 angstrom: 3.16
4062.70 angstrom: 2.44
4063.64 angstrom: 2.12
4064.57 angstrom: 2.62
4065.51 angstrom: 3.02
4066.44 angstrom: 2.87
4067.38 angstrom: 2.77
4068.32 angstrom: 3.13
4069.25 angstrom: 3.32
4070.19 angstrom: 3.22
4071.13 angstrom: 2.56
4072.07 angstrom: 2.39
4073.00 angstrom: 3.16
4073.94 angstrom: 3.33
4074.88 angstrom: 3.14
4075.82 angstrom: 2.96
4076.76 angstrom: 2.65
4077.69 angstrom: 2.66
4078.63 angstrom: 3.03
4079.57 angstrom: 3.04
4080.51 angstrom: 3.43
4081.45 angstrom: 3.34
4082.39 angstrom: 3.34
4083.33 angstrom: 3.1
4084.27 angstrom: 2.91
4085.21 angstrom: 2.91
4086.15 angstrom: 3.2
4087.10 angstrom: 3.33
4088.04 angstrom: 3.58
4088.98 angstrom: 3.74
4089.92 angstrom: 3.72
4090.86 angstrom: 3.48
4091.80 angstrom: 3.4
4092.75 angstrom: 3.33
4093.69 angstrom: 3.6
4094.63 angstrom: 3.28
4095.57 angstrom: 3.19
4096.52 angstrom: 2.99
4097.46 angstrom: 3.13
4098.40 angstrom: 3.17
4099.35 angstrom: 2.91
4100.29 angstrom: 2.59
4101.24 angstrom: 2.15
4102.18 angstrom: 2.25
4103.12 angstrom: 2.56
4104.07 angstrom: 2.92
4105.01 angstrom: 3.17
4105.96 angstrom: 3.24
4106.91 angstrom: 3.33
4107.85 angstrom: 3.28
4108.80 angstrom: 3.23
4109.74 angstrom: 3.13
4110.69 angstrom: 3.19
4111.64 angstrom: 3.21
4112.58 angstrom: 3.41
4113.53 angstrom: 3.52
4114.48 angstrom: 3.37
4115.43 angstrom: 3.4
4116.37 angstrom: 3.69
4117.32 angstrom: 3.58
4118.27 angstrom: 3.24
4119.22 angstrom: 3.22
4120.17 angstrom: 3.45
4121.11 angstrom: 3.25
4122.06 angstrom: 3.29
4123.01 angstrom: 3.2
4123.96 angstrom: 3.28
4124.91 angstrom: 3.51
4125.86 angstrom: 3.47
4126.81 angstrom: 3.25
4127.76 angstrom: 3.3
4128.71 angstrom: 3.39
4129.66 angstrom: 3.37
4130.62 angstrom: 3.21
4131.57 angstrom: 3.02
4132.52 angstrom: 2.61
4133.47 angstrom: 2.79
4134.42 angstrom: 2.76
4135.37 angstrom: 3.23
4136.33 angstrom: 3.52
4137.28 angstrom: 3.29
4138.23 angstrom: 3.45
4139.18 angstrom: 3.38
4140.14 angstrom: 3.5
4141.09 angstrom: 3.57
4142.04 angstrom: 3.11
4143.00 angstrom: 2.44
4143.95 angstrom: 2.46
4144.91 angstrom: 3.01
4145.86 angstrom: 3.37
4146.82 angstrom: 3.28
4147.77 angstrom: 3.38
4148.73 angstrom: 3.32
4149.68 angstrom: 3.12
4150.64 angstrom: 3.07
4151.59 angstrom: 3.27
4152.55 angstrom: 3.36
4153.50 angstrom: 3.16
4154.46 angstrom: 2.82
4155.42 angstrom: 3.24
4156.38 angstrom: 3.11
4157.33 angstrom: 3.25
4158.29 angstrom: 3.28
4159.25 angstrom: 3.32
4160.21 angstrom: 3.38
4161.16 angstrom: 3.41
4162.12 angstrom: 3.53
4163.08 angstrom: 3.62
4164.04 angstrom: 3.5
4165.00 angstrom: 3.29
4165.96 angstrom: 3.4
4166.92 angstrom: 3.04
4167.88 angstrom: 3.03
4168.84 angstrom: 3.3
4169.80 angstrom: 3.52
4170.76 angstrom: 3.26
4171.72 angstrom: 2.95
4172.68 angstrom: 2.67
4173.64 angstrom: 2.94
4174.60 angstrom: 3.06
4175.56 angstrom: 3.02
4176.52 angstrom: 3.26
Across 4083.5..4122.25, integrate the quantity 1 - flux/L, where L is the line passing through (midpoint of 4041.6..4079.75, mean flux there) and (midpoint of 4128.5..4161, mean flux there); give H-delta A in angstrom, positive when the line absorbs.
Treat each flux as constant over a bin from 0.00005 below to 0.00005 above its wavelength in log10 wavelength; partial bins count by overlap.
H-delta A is -2.0 angstrom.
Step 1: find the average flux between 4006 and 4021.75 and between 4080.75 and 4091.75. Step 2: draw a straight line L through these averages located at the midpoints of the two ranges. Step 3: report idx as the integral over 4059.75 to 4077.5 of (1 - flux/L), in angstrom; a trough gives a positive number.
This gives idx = 2.0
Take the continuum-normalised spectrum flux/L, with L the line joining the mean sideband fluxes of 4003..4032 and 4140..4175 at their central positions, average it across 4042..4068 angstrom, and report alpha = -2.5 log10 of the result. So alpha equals 0.073 mag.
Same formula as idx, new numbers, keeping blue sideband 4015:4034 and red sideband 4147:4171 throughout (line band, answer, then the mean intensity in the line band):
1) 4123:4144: 0.3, 3.19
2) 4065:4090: 0.6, 3.1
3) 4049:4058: 0.1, 3.09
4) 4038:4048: 0.6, 2.93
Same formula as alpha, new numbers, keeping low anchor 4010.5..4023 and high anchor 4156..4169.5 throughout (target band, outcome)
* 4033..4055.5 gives 0.05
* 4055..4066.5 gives 0.12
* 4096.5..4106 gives 0.16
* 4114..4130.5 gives -0.03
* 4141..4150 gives 0.07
